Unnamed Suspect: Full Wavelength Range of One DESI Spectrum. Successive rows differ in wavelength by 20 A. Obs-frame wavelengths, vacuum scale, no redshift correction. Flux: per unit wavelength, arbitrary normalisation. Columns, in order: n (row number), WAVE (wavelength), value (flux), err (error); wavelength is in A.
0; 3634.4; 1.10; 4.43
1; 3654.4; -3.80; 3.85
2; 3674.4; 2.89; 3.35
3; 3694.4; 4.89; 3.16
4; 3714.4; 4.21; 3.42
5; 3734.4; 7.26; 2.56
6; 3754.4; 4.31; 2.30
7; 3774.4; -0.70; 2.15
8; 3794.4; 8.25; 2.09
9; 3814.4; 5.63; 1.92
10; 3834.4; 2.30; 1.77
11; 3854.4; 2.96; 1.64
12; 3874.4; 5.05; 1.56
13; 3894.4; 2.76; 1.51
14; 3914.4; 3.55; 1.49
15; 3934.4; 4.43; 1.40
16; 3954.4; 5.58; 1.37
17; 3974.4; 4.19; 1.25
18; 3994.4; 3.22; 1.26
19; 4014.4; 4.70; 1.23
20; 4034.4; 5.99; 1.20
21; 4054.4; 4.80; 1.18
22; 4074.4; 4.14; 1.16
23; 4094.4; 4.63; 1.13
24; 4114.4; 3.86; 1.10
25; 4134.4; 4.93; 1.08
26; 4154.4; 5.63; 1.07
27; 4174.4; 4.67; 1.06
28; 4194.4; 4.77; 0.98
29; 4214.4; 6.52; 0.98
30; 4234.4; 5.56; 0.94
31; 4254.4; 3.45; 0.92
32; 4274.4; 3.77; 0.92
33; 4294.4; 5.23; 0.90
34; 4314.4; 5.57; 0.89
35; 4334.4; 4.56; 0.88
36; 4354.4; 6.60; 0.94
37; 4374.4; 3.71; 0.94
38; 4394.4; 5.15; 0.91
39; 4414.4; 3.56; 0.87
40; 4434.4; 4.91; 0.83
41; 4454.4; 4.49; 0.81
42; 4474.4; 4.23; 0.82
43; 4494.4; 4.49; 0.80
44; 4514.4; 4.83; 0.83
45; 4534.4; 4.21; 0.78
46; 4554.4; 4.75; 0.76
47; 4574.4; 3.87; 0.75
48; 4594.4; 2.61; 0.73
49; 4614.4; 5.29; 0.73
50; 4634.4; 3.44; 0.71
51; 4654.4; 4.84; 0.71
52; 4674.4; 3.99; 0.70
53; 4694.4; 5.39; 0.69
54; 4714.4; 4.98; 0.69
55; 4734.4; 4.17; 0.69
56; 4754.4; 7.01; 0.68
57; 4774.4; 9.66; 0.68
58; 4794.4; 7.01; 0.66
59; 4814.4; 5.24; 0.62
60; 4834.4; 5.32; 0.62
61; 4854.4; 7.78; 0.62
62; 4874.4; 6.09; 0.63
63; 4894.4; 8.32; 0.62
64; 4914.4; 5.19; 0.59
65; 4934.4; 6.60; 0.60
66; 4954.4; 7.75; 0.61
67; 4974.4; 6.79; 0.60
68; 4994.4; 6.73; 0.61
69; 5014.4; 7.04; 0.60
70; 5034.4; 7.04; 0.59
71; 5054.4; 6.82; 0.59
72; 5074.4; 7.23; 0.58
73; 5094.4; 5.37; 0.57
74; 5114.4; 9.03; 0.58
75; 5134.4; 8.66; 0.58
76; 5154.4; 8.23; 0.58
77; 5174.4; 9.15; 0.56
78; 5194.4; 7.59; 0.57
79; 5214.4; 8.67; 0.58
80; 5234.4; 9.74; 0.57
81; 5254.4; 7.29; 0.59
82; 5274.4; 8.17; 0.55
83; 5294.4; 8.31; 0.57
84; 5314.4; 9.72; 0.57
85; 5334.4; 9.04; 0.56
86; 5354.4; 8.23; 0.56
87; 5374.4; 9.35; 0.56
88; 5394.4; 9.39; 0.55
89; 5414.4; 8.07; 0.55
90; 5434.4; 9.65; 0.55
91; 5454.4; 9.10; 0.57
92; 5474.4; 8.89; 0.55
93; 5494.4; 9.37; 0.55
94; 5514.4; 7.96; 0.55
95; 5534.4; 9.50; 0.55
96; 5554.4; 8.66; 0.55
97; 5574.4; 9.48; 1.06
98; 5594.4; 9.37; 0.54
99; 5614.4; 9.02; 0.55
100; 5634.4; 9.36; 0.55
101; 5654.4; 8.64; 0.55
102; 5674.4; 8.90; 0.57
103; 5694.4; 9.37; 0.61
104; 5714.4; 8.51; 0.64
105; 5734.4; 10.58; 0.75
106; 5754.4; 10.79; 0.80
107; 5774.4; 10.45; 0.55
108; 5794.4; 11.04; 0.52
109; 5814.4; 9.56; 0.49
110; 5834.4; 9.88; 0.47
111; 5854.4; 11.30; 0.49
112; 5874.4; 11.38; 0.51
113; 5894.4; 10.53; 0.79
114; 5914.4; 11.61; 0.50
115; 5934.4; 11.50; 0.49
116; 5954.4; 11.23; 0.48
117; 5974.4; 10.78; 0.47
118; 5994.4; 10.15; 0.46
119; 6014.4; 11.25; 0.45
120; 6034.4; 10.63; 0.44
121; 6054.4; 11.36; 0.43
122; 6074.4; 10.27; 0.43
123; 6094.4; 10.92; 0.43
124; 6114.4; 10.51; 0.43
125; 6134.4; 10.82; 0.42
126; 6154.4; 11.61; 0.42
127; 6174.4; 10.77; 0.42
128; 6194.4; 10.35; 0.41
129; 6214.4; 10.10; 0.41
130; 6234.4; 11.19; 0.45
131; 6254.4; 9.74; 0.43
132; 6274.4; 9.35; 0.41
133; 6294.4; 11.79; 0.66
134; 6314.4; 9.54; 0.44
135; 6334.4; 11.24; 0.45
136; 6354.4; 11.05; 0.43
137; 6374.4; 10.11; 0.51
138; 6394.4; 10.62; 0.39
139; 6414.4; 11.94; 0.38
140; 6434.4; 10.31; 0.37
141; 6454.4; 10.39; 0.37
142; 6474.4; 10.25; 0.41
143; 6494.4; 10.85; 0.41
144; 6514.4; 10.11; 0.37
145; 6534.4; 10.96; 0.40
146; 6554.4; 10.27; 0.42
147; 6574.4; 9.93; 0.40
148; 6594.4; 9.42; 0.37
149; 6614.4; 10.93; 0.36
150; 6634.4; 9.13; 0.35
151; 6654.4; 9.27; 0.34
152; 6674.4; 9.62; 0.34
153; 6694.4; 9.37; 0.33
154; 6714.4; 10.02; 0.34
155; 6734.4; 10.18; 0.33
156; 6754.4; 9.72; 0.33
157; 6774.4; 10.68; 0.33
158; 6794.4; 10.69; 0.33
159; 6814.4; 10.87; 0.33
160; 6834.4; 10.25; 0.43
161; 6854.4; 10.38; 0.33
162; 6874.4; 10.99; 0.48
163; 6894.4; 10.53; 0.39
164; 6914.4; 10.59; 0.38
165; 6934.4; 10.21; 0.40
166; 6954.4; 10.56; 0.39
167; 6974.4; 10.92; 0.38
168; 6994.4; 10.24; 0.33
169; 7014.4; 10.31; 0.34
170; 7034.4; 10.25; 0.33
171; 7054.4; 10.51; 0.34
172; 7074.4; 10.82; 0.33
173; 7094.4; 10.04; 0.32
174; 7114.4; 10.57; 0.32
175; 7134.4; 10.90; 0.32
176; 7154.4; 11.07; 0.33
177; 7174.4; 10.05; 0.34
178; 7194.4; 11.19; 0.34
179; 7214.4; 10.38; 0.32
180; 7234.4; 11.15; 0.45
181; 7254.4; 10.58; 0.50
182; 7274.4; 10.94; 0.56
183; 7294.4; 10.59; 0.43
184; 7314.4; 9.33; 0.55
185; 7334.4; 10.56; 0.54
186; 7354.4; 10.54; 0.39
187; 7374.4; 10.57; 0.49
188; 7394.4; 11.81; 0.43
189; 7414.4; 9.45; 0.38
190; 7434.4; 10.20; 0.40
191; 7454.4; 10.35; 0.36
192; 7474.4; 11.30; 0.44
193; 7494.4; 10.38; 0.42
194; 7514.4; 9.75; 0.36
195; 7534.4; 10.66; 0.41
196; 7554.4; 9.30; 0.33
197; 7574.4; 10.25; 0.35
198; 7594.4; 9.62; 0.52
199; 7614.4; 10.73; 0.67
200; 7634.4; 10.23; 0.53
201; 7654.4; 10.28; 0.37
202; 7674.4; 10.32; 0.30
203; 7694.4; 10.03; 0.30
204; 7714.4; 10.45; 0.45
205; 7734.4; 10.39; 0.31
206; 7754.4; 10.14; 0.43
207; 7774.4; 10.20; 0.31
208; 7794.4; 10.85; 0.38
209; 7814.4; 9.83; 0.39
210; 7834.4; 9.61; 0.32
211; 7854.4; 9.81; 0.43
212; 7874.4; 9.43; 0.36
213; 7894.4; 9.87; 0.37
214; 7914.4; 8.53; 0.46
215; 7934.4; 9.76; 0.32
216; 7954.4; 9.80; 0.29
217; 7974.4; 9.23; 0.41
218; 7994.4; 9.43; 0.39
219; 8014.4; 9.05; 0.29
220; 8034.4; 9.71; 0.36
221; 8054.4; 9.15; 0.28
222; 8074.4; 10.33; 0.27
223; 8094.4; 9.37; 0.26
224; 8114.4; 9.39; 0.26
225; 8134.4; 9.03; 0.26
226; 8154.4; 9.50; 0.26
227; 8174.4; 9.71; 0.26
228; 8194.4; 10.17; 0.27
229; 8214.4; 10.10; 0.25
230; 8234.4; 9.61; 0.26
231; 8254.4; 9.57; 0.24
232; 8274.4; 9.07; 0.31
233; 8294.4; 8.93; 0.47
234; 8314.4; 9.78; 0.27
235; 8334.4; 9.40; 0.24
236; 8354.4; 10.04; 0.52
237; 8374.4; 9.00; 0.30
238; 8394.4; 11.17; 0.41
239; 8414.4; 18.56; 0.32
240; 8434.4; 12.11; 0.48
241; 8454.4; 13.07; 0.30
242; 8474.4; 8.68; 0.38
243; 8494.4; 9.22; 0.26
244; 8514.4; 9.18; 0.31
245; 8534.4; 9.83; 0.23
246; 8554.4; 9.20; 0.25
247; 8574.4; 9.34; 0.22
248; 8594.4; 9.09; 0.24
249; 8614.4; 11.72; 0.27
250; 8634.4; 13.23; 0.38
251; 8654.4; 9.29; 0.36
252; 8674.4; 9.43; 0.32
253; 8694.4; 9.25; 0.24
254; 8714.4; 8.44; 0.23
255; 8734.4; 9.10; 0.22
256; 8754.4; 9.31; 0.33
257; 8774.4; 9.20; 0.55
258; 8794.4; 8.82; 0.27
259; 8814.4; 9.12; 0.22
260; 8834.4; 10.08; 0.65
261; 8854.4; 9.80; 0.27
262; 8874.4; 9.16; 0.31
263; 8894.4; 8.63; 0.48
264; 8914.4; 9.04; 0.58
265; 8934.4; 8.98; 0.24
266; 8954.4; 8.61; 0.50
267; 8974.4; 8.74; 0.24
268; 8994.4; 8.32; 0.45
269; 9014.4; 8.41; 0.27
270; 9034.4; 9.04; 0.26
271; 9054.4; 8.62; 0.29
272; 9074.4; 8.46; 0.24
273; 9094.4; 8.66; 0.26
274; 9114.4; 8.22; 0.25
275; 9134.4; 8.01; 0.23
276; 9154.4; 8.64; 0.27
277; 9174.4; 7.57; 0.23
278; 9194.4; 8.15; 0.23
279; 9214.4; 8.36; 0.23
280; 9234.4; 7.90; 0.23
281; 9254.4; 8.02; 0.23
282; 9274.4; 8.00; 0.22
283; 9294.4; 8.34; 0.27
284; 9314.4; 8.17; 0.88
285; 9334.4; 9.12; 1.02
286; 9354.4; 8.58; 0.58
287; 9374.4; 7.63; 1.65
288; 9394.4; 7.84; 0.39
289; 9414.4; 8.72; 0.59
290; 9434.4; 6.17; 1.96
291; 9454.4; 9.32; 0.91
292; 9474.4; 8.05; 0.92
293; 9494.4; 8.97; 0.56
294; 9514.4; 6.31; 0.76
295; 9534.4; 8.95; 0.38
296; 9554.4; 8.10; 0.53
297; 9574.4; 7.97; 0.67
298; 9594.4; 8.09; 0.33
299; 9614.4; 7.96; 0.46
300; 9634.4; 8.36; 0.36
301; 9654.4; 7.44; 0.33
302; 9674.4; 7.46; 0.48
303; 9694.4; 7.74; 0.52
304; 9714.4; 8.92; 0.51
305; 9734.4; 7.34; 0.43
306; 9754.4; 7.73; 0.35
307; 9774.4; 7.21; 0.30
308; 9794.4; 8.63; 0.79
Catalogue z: 0.282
